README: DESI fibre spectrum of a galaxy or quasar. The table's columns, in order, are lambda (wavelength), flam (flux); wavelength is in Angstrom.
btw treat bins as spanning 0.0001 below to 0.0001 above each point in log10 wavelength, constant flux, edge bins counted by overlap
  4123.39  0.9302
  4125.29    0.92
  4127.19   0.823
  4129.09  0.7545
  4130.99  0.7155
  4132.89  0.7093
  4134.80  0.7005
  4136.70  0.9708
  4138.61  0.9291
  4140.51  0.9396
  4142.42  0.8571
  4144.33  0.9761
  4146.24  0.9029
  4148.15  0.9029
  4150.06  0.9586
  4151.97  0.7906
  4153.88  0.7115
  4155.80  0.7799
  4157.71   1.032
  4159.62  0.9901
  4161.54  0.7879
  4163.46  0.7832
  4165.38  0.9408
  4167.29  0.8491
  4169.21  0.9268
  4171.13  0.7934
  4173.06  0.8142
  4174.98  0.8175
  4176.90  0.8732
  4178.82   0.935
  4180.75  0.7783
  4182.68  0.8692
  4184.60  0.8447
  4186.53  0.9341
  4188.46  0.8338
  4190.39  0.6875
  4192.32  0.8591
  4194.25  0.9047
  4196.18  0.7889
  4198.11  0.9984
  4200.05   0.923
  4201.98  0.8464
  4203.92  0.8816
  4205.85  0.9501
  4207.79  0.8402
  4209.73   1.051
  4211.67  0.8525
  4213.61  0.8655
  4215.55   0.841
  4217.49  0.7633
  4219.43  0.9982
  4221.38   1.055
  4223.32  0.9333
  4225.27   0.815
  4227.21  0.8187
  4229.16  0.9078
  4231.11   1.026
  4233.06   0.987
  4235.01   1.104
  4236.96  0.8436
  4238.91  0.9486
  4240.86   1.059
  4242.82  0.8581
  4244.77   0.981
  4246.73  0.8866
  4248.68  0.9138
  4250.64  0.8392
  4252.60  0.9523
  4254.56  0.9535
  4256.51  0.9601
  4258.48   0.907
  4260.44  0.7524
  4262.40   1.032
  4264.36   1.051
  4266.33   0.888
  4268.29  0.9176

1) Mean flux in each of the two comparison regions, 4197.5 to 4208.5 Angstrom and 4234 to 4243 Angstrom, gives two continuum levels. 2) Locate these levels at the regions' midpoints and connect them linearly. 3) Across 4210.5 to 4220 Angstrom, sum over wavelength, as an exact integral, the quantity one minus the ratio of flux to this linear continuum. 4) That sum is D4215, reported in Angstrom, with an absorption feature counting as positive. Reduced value 0.67 Angstrom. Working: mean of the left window 0.905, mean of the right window 0.972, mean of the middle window 0.863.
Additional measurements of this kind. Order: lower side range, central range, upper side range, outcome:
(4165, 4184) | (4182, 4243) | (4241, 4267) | -0.9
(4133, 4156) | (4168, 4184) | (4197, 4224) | 0.7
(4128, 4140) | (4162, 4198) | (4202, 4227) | 0.4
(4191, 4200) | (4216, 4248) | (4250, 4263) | -1.2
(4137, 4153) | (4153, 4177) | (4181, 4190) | 0.7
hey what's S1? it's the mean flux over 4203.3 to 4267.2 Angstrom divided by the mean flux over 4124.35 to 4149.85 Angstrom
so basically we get 1.08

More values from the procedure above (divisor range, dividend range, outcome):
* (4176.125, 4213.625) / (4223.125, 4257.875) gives 1.06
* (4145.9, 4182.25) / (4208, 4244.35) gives 1.08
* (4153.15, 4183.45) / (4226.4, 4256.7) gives 1.10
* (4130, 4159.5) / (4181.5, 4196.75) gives 0.98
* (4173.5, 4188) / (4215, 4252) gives 1.07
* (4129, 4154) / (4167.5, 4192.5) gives 0.99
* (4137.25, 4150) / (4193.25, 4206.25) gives 0.97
